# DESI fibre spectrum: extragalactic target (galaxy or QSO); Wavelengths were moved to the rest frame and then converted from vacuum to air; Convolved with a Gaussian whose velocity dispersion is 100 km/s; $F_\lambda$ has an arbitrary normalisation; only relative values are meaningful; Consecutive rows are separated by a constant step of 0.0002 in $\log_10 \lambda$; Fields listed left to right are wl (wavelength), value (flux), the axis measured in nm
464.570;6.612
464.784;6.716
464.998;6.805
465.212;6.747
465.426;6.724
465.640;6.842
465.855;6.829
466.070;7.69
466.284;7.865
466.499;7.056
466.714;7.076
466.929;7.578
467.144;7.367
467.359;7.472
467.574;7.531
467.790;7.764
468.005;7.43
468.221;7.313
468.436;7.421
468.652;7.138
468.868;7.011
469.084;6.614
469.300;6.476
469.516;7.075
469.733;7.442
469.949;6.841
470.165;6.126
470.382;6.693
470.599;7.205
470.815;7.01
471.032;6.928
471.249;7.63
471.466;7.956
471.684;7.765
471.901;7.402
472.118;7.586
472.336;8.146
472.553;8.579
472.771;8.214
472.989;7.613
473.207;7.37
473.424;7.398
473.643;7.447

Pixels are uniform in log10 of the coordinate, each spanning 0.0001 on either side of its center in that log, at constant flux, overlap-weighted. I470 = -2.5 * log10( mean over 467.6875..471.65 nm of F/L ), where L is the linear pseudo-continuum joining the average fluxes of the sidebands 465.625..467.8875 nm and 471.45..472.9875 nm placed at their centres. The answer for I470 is 0.08 mag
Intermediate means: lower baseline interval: 7.39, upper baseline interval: 7.92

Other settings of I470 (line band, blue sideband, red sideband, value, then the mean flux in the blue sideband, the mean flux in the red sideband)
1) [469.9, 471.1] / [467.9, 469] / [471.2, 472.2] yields 0.11 mag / 7.25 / 7.67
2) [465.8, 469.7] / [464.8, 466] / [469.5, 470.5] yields -0.07 mag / 6.81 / 6.81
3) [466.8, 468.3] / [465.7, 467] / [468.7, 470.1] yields -0.05 mag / 7.32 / 6.9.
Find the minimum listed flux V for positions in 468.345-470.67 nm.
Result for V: 6.126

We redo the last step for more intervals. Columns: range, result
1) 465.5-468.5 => 6.829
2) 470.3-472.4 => 6.693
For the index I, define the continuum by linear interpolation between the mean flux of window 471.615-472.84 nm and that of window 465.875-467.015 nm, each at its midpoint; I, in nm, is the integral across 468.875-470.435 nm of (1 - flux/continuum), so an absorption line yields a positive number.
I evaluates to 0.19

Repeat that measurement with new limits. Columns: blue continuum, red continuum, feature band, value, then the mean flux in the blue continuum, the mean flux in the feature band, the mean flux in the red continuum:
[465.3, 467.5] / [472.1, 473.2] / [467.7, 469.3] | 0.067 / 7.25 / 7.19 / 8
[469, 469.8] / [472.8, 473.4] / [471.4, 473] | -0.111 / 6.88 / 7.92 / 7.58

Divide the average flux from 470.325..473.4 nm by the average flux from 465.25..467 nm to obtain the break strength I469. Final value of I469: 1.06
